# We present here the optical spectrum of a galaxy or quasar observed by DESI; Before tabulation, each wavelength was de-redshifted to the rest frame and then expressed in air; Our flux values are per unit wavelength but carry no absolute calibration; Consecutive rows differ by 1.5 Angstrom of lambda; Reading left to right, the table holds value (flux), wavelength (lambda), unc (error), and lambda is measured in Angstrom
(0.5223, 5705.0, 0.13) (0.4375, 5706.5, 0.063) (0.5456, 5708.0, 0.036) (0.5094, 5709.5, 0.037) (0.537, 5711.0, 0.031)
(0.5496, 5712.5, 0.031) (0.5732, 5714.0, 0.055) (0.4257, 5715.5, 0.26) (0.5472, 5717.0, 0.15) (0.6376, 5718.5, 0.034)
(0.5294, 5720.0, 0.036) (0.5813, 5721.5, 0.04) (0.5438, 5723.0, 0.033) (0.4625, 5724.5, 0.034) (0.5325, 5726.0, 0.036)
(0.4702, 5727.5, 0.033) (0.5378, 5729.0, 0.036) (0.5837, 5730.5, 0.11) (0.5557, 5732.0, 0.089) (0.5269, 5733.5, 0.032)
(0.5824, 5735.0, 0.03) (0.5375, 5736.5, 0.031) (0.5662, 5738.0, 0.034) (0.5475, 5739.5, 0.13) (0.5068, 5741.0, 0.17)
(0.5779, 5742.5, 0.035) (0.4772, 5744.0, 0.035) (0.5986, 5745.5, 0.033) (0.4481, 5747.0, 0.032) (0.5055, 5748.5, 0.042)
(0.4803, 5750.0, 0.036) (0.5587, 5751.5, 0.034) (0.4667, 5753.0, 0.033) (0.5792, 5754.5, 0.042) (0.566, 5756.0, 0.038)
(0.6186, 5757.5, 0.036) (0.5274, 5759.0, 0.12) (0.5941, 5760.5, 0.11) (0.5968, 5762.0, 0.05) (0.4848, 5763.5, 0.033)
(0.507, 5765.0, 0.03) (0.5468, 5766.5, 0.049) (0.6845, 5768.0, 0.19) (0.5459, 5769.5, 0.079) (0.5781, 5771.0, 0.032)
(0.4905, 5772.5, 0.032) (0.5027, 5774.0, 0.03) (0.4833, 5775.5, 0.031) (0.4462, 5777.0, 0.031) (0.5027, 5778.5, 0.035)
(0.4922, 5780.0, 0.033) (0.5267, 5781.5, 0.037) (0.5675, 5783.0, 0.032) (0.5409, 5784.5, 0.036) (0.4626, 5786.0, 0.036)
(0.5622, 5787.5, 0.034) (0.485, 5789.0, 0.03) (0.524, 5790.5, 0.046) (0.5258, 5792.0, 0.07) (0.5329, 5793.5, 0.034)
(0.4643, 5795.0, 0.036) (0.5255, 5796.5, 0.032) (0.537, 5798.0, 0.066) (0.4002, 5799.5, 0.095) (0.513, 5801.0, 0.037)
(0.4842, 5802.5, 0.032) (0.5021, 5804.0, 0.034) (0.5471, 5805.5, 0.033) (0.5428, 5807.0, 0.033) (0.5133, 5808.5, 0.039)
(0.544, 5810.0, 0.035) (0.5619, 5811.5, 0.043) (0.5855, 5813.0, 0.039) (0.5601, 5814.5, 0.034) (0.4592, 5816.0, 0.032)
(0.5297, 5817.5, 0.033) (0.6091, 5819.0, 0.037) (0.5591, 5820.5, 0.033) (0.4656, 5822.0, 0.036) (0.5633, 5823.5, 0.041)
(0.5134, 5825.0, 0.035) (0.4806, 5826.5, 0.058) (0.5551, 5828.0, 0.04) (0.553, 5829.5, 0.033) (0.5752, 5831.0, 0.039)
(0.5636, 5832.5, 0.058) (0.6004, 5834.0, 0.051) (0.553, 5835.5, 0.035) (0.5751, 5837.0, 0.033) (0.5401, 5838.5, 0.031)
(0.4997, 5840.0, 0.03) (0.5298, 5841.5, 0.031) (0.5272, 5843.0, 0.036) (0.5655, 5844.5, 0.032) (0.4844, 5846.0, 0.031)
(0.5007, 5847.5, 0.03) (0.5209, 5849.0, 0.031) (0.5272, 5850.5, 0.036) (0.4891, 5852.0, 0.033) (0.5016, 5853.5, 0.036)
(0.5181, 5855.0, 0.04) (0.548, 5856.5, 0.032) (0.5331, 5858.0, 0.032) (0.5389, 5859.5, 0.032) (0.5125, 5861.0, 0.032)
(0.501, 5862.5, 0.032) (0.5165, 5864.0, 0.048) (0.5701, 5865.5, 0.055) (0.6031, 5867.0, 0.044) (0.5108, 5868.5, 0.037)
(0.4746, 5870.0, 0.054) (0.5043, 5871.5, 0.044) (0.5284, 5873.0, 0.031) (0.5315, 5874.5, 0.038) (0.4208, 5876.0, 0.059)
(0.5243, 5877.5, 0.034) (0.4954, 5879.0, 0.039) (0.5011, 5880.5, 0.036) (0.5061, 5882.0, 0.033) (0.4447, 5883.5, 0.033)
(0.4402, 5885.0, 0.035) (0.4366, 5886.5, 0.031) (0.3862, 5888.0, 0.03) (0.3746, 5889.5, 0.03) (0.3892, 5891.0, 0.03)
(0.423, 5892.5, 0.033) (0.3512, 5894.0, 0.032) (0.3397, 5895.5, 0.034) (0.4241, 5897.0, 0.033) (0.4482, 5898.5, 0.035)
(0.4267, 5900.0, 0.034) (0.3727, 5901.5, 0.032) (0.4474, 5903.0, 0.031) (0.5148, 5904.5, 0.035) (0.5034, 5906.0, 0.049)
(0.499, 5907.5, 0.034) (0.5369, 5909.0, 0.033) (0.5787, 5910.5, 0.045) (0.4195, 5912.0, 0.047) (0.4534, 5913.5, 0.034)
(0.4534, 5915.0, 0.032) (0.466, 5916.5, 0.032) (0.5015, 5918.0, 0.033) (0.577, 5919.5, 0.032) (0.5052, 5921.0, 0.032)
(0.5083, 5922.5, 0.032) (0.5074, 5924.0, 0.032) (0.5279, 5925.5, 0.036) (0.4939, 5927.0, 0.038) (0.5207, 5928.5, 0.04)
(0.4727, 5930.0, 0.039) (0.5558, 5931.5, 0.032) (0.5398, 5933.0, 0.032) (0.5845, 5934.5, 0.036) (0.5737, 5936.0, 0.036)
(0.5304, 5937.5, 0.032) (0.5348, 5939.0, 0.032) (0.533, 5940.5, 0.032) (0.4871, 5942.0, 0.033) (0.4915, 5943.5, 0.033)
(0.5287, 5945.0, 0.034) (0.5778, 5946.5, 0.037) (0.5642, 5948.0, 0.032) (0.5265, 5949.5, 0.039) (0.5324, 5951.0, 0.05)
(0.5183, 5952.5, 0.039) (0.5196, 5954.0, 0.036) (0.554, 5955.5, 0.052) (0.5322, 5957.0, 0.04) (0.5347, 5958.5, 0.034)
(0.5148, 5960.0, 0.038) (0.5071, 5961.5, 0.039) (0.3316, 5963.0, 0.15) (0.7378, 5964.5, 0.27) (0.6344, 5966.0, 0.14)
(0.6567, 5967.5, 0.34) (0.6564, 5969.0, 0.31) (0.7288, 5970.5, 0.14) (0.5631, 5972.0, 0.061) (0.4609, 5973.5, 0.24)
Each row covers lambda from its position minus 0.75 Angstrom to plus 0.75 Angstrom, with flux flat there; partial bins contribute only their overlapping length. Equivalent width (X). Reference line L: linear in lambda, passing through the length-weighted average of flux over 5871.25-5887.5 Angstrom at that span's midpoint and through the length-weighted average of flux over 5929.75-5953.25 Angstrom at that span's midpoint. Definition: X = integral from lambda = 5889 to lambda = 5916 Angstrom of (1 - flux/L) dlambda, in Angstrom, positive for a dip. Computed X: 3.2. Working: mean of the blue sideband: 0.483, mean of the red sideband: 0.536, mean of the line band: 0.443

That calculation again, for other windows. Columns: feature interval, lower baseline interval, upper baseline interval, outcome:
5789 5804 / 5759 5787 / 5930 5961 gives 0.89 Angstrom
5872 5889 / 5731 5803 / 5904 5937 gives 1.45 Angstrom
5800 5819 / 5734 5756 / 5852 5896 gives -0.88 Angstrom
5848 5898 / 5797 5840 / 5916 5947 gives 4.58 Angstrom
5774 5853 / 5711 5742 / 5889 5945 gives -1.53 Angstrom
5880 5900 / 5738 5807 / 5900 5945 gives 3.54 Angstrom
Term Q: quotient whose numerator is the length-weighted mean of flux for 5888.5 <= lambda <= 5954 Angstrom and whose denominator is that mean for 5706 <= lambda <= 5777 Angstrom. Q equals 0.92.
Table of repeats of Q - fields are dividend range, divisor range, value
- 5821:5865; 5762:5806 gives 1.02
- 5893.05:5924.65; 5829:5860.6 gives 0.87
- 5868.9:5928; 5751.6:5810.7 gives 0.89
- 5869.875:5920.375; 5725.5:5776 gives 0.85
